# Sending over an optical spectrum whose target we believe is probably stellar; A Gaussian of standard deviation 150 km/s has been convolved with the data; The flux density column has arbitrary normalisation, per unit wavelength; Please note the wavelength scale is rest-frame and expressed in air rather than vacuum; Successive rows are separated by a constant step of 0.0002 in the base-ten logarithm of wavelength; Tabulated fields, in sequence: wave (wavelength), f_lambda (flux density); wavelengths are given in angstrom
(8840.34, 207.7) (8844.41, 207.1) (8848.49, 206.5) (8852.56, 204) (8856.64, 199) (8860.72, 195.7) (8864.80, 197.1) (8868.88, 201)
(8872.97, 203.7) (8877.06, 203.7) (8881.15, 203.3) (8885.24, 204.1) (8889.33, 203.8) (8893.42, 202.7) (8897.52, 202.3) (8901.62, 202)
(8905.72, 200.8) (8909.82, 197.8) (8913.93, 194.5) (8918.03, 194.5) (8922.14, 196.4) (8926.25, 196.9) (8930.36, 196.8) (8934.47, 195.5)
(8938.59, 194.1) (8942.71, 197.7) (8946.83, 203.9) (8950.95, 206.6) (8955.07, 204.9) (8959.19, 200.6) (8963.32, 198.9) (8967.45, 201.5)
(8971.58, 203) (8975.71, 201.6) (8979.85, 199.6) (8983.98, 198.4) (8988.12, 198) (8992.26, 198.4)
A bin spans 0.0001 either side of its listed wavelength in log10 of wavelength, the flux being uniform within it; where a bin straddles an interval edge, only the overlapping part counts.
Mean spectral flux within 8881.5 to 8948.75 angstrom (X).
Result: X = 199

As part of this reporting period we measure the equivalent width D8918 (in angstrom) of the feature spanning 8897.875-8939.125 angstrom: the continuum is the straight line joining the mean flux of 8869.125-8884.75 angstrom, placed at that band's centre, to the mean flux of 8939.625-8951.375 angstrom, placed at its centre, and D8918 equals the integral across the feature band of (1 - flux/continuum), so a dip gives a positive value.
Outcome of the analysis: 1.0 angstrom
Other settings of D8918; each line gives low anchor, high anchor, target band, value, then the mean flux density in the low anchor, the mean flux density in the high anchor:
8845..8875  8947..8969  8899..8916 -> 0.3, 201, 203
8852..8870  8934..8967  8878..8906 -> -0.5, 199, 201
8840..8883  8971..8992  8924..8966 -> 0.2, 202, 200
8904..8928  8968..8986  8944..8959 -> -0.4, 197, 201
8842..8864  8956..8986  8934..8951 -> 0.2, 202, 201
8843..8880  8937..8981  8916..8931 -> 0.4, 202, 201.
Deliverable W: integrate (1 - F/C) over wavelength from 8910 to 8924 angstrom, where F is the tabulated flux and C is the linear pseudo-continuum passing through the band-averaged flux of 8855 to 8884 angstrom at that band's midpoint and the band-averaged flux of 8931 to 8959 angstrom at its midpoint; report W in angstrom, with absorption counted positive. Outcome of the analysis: 0.3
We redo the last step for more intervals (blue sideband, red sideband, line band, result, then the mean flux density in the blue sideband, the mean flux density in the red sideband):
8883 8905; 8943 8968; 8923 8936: 0.4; 203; 202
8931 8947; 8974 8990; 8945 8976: -0.7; 197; 199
